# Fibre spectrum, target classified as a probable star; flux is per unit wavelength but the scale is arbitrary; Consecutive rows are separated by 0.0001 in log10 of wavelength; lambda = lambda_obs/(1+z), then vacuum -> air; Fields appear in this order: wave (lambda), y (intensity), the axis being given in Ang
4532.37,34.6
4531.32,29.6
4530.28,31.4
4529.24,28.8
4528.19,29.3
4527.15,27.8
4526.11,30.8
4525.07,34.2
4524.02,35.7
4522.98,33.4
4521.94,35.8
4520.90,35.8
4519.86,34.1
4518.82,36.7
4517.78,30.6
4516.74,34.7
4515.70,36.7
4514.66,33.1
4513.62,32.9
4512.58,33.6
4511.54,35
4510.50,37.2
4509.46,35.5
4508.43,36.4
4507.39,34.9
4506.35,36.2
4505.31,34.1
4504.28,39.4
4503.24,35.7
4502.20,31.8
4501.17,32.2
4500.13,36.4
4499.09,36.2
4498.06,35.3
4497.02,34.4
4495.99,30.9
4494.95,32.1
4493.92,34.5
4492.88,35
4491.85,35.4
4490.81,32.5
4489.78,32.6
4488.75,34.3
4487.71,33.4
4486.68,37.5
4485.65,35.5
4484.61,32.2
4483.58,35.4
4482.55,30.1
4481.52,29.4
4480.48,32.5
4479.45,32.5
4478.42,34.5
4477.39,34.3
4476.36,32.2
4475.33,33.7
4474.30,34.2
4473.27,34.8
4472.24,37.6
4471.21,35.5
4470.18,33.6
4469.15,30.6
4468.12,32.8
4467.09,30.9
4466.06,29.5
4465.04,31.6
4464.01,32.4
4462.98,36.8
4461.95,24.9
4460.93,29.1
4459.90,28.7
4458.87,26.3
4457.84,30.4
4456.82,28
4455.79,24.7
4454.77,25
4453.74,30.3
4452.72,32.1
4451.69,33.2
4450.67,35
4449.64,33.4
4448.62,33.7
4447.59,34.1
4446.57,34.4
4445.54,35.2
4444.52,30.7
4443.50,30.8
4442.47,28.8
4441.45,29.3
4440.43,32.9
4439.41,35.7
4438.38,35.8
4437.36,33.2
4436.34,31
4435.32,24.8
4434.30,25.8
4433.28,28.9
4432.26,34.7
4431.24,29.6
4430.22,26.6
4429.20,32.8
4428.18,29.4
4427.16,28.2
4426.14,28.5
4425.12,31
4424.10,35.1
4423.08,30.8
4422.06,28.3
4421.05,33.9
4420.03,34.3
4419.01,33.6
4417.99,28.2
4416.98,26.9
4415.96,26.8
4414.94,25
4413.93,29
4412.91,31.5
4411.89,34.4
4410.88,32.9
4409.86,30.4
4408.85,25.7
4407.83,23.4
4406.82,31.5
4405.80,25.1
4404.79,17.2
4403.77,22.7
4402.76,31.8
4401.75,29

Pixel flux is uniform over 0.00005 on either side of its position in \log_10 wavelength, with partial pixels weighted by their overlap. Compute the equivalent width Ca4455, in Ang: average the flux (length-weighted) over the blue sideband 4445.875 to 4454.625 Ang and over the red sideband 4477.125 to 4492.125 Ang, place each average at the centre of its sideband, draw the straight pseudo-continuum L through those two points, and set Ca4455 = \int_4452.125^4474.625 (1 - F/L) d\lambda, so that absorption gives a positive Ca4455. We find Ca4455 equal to 1.52 Ang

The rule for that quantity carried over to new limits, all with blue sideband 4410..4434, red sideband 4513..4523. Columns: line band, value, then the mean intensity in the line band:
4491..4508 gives -0.49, 34.6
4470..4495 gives -0.69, 33.8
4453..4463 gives 1.20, 28.1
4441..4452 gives -0.41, 32.6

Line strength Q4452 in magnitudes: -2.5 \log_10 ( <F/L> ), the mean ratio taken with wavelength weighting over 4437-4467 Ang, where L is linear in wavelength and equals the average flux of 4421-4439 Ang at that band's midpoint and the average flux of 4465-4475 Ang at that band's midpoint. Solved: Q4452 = 0.02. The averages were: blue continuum 30.4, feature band 31.2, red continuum 33.2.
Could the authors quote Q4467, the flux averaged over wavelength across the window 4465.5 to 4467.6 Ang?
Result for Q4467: 30.3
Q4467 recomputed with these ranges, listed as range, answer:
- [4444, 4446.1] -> 33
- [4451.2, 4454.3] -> 31.7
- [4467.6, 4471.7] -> 33.1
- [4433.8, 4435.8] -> 25.3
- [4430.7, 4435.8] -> 28.8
